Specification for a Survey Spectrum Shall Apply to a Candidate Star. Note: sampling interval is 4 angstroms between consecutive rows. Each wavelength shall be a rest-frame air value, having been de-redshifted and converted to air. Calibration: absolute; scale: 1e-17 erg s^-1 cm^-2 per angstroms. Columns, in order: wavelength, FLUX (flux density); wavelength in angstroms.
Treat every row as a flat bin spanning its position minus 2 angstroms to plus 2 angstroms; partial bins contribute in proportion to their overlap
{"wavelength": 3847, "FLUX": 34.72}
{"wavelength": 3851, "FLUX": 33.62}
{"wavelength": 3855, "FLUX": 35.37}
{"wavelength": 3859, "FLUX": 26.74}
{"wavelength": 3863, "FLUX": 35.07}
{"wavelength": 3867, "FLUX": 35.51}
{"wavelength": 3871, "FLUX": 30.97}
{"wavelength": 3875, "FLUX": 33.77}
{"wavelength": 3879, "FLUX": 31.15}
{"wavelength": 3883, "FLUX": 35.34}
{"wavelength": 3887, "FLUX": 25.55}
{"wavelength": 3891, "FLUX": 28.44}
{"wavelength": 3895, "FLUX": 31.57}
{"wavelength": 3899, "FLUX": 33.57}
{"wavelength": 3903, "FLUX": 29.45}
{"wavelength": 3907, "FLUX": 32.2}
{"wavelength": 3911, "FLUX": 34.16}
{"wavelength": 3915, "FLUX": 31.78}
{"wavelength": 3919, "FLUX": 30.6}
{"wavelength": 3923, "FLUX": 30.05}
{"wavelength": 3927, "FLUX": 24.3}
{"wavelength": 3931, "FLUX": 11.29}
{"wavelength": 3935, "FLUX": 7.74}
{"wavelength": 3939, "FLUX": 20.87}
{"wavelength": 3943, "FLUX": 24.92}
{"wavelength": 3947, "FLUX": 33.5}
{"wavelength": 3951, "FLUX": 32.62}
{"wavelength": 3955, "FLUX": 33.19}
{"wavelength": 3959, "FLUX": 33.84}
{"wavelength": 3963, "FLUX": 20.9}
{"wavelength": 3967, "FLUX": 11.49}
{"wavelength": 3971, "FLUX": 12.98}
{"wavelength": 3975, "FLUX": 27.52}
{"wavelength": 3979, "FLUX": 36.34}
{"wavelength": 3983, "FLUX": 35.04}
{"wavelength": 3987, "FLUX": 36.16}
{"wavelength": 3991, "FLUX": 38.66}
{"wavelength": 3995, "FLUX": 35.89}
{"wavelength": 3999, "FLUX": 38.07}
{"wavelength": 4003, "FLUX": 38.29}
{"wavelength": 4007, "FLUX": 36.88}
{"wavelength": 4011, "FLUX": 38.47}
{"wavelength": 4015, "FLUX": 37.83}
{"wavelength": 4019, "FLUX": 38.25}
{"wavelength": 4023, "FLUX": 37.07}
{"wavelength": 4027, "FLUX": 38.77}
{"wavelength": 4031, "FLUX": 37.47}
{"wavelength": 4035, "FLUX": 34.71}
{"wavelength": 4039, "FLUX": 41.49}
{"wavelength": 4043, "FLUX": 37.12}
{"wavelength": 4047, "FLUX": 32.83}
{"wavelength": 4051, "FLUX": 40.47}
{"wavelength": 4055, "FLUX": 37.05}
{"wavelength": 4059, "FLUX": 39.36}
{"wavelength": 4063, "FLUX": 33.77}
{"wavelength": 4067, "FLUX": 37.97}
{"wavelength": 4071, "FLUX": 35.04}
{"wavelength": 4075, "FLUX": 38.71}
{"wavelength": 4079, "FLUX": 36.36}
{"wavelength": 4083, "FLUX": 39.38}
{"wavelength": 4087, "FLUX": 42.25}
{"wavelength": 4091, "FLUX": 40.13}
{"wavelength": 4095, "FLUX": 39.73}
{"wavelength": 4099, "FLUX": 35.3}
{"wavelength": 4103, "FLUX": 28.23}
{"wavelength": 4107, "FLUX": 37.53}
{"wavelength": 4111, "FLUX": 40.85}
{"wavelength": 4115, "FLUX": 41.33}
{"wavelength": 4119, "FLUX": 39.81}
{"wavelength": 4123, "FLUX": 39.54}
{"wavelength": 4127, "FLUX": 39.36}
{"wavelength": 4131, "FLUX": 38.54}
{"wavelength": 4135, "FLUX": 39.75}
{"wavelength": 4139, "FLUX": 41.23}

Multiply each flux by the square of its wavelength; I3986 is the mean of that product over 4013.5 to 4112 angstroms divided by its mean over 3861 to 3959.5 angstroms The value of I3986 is 1.4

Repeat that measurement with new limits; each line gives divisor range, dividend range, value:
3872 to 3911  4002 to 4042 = 1.29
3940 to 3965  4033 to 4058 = 1.33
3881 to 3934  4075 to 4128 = 1.48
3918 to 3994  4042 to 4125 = 1.52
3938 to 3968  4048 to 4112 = 1.47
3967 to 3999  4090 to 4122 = 1.30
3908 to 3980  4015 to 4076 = 1.55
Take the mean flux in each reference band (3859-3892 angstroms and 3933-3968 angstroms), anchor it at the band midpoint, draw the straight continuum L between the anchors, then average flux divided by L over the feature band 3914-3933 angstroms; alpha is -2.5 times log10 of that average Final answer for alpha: 0.09 mag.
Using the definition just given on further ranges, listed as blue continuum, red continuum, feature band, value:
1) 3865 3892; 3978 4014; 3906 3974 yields 0.35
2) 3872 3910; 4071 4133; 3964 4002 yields 0.14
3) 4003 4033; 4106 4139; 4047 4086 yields 0.04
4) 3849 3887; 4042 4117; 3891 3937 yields 0.24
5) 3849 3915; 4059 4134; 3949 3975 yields 0.37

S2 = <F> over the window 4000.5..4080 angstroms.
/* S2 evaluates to 37.4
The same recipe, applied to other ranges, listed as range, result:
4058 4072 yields 36.4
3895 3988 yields 27.2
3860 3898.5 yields 31.9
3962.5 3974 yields 15.4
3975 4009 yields 36.4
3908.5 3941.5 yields 24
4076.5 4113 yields 37.8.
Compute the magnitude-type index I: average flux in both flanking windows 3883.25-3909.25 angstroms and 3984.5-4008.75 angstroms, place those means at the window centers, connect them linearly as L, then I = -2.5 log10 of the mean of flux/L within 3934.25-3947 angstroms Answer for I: 0.50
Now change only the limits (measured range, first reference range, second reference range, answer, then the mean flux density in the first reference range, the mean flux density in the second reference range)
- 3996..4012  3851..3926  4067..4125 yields -0.074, 31.7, 38.1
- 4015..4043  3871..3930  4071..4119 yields -0.070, 30.5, 38.1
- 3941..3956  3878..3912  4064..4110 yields 0.068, 31.2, 37.3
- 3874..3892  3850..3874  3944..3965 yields 0.053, 32.9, 30.5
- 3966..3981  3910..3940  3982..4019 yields 0.394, 23.6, 37.4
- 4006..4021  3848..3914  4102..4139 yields -0.064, 32.1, 38.8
